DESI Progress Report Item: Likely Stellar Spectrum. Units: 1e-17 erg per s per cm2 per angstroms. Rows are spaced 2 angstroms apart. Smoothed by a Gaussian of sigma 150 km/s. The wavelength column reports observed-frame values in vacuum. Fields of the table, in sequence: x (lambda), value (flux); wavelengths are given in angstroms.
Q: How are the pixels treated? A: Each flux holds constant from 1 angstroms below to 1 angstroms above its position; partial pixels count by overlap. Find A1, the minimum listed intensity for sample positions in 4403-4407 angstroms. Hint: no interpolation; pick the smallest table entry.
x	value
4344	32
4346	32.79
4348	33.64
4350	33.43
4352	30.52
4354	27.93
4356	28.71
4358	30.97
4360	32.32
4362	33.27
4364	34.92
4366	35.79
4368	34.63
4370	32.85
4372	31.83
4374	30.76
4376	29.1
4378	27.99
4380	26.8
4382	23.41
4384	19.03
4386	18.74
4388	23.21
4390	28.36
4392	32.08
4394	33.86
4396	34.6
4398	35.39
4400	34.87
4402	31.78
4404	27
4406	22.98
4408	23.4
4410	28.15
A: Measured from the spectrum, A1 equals 22.98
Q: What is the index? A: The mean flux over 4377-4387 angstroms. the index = 23.2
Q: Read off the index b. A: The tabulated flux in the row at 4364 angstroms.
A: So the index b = 34.92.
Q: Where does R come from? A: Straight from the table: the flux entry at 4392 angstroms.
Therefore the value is 32.08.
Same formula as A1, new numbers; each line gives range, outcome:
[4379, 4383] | 23.41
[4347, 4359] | 27.93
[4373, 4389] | 18.74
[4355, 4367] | 28.71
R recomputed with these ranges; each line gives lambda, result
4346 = 32.79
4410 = 28.15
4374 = 30.76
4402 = 31.78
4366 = 35.79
